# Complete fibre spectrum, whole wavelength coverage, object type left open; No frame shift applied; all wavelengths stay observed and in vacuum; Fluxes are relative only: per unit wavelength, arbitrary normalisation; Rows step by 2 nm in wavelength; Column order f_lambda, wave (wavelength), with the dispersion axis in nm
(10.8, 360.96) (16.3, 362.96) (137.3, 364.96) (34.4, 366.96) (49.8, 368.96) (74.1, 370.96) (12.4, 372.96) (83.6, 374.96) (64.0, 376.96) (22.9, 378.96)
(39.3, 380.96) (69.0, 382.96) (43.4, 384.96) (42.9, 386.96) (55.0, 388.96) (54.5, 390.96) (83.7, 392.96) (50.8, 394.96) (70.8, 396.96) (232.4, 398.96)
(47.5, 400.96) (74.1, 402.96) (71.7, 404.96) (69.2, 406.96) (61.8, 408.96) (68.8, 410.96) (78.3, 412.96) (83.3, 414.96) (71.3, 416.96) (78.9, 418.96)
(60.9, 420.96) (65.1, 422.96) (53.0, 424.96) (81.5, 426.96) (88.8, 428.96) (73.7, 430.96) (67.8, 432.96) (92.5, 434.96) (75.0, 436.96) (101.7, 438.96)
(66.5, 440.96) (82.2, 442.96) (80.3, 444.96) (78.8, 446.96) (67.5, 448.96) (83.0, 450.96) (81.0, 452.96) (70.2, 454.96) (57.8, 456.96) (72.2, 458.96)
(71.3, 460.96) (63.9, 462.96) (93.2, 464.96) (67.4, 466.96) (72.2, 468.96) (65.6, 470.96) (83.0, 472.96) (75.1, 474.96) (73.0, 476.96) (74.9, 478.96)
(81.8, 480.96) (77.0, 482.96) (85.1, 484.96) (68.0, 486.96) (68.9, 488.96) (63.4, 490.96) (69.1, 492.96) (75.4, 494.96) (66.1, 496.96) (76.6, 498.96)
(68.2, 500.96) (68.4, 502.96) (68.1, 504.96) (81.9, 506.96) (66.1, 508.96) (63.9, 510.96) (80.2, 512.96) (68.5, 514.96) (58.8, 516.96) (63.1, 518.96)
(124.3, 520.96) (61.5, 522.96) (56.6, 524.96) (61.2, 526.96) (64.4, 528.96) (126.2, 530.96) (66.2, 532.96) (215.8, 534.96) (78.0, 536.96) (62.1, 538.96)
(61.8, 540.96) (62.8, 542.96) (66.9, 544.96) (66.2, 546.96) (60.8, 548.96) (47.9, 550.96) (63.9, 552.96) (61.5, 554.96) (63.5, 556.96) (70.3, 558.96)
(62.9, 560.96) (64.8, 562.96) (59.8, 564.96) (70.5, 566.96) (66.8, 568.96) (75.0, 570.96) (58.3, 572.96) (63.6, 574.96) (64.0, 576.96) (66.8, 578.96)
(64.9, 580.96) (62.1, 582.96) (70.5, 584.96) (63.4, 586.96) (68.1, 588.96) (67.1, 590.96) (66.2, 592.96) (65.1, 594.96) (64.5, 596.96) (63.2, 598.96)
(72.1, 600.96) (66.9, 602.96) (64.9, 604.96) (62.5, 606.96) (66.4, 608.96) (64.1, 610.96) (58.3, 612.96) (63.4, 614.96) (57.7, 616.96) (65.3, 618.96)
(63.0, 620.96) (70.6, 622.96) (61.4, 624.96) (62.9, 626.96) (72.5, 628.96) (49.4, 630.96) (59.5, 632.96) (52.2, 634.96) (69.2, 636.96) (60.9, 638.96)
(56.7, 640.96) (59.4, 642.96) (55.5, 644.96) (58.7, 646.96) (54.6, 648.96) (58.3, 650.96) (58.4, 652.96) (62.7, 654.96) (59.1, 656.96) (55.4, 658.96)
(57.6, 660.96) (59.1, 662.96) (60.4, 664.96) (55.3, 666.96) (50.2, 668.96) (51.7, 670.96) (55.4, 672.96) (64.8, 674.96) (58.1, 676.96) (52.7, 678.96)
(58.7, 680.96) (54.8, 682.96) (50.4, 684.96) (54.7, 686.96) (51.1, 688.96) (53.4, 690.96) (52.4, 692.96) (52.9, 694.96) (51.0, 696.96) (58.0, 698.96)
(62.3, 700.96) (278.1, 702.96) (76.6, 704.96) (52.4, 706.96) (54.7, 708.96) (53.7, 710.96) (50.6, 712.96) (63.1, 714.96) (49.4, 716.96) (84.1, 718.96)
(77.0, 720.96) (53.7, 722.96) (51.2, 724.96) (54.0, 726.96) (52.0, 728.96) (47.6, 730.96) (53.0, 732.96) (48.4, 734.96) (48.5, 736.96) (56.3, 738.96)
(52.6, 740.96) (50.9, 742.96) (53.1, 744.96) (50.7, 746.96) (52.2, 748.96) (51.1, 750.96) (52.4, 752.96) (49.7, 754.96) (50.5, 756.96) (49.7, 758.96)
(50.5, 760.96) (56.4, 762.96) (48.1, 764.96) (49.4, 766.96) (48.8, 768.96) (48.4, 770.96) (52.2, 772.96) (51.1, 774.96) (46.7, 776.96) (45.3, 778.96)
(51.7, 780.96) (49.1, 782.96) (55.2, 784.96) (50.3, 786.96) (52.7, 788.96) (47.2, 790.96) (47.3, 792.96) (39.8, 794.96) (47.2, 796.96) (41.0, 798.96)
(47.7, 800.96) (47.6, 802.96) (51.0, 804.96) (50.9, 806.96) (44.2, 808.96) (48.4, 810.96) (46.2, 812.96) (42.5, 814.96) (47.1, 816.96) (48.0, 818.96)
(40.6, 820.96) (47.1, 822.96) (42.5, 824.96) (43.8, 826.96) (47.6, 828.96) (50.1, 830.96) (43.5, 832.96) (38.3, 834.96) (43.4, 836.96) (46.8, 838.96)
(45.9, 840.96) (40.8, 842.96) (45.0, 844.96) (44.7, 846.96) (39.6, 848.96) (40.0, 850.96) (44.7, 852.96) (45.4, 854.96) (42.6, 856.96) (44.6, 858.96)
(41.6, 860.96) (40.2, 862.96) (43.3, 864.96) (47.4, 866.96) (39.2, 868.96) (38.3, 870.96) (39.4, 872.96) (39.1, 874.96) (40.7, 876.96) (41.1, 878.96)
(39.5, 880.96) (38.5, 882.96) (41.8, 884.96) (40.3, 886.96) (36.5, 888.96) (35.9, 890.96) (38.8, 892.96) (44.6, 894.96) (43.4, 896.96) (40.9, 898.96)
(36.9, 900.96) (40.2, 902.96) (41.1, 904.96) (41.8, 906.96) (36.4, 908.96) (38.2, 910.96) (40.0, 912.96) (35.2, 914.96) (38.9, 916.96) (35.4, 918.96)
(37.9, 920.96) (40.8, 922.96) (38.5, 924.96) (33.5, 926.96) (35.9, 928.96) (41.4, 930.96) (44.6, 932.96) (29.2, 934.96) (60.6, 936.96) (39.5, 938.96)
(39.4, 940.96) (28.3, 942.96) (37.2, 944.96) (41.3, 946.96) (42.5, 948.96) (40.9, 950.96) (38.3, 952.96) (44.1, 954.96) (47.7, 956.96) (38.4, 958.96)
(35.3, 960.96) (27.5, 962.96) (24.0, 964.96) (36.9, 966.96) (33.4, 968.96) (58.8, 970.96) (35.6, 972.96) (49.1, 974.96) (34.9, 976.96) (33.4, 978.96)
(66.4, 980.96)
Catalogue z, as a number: 0.070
